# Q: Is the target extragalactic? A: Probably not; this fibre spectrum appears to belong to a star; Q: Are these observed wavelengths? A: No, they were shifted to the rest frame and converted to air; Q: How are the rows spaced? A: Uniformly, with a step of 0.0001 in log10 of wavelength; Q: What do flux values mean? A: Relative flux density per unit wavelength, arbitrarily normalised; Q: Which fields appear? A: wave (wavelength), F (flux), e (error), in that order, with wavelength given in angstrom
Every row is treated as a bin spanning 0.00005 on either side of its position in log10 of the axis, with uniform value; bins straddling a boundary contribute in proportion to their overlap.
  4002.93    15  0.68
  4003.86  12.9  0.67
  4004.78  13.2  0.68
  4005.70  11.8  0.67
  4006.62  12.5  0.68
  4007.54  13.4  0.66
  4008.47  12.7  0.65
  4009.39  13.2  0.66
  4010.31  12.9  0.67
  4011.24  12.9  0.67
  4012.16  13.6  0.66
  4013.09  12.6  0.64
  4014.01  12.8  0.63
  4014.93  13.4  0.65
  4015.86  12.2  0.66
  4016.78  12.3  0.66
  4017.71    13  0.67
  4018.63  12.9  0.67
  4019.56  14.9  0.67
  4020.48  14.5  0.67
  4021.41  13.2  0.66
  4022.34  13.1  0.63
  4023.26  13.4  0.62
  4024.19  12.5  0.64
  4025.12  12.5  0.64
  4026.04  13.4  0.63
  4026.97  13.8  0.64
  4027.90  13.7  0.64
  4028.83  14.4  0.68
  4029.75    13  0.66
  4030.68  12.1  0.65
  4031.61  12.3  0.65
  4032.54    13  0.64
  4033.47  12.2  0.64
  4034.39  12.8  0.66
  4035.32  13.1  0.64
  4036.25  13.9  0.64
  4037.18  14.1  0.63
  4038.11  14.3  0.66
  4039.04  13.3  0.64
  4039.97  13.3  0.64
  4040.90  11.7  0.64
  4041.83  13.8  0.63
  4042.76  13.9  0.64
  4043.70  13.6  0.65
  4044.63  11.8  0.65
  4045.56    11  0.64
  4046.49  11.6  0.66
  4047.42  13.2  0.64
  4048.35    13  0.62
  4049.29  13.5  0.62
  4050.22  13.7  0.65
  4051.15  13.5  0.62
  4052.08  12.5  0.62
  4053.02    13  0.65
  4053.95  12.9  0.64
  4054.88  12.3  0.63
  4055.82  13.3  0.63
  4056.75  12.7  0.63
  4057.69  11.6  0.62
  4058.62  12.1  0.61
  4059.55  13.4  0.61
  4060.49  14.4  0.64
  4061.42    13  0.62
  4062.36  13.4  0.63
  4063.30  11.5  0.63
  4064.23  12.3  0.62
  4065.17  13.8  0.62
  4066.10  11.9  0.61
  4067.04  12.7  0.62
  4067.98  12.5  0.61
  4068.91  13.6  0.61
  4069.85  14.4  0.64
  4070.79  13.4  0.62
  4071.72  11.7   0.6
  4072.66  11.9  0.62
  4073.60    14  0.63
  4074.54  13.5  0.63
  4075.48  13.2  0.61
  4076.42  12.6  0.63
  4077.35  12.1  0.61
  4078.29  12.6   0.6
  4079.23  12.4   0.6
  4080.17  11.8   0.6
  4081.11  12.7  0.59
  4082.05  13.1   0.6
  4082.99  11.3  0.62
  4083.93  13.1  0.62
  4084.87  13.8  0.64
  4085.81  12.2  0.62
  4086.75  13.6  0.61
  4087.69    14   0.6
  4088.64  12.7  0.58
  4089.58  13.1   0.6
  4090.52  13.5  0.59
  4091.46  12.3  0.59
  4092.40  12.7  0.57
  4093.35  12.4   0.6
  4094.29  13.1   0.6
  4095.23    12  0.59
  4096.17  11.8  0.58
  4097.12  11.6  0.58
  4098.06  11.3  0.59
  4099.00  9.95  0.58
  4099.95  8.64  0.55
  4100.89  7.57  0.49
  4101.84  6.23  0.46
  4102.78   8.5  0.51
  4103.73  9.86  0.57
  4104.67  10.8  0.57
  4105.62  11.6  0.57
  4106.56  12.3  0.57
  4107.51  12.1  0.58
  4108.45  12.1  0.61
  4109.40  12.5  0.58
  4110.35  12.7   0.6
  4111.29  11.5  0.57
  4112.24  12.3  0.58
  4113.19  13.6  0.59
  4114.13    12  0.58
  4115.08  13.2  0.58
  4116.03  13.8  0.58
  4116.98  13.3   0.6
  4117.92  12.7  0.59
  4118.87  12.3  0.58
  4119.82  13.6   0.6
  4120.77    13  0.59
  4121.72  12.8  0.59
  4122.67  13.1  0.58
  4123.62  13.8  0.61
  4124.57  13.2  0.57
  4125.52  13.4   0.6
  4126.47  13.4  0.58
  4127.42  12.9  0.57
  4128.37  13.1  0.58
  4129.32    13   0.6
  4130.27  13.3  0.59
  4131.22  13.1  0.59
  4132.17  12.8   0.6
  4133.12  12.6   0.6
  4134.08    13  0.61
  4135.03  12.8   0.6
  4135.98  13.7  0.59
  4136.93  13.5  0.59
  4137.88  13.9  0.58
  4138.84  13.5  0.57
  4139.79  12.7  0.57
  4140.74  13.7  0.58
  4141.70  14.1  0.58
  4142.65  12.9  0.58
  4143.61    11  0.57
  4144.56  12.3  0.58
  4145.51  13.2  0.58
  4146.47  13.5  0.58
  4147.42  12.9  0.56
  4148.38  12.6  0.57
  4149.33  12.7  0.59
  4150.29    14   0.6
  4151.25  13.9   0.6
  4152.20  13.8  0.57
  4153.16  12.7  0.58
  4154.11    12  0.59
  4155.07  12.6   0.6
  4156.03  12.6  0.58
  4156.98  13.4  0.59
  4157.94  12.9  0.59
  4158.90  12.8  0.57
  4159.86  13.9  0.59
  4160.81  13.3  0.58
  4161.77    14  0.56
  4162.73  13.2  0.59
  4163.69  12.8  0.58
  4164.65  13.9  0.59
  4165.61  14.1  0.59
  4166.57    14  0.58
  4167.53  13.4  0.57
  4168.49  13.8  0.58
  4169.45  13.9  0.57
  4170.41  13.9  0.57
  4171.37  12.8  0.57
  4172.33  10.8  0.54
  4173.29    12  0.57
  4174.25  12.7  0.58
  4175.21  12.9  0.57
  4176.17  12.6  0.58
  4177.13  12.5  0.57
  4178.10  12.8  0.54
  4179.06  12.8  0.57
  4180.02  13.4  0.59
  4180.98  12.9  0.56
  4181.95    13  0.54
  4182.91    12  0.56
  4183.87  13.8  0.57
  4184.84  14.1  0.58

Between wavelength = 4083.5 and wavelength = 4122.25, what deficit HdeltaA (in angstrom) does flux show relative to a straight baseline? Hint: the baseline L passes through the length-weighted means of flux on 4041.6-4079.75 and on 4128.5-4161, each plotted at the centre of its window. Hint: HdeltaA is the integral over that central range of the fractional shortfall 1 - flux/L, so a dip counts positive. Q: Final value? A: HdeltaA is 2.9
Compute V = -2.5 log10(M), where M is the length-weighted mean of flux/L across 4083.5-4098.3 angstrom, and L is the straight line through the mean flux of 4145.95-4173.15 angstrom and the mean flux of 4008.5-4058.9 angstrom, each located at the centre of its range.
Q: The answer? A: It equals 0.03 mag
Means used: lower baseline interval 13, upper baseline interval 13.2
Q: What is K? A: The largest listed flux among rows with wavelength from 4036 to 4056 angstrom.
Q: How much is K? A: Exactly 14.3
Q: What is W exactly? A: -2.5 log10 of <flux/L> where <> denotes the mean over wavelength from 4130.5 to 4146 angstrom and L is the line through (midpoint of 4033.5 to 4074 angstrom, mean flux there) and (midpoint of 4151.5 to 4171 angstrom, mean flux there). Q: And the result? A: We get 0.02 mag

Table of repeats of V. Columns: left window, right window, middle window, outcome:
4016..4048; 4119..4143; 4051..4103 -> 0.07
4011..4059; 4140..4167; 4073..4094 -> 0.02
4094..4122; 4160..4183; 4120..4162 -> -0.06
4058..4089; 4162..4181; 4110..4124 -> 0.00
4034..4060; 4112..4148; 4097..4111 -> 0.23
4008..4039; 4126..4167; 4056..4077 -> 0.02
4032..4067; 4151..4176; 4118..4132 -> 0.00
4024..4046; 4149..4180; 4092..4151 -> 0.06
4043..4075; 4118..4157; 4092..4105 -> 0.23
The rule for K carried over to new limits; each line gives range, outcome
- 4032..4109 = 14.4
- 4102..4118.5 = 13.8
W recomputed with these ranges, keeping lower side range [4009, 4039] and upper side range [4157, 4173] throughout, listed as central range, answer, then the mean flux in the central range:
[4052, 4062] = 0.03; 12.9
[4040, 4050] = 0.04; 12.8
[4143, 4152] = 0.03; 12.9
